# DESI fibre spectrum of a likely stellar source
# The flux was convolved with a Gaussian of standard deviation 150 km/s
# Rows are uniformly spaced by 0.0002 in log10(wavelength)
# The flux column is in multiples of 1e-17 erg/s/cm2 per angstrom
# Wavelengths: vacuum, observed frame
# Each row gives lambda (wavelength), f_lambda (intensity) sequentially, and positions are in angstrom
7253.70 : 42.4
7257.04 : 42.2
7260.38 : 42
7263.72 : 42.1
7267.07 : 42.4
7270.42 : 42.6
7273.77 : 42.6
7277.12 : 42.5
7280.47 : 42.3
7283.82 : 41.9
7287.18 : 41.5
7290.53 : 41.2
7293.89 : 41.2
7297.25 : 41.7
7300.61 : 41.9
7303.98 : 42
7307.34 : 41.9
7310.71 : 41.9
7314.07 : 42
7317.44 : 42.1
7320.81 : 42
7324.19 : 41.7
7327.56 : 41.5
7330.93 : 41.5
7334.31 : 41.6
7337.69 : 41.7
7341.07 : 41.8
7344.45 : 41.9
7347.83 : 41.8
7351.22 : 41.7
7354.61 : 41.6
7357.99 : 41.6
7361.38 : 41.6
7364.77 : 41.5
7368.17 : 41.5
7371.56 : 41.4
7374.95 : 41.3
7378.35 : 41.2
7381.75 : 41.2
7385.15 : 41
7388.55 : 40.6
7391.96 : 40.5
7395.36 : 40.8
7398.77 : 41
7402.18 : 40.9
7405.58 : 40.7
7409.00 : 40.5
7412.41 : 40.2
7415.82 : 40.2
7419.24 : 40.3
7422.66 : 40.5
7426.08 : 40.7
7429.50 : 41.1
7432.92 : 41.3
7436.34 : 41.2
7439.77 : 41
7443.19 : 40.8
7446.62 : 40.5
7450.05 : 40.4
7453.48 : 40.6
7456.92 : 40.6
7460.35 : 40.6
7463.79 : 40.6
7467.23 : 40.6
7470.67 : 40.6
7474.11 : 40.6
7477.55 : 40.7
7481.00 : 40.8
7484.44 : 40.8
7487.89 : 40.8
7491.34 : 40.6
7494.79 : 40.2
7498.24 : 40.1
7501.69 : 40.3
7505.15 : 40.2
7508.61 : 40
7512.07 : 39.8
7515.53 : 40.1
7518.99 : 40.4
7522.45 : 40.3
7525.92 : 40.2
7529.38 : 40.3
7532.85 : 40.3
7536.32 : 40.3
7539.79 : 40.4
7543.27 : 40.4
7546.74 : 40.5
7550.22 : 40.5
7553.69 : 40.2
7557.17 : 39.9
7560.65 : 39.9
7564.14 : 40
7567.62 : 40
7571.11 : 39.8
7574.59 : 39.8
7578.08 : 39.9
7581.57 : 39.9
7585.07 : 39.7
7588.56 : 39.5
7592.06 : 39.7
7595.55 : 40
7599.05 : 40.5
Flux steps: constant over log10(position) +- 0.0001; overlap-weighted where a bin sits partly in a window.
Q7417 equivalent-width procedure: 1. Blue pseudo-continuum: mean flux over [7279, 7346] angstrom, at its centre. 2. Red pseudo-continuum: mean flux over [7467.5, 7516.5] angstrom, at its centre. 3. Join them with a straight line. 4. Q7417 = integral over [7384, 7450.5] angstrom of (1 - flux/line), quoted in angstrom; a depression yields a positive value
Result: 0.4 angstrom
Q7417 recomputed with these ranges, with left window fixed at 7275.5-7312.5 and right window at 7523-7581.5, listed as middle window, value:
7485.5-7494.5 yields 0.0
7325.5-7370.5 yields -0.2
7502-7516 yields 0.1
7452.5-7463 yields 0.0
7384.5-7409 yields 0.2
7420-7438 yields 0.0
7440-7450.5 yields 0.1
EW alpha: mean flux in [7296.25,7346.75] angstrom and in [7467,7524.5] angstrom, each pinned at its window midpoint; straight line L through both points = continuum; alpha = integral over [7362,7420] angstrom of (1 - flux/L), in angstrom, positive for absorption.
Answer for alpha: 0.5 angstrom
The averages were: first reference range 41.8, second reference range 40.4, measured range 40.9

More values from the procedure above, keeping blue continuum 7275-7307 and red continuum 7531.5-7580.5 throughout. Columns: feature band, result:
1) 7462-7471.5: 0.0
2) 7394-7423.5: 0.4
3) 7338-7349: -0.1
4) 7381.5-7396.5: 0.2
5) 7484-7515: 0.2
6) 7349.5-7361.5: -0.1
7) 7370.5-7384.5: 0.0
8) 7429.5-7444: -0.1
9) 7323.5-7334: 0.0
